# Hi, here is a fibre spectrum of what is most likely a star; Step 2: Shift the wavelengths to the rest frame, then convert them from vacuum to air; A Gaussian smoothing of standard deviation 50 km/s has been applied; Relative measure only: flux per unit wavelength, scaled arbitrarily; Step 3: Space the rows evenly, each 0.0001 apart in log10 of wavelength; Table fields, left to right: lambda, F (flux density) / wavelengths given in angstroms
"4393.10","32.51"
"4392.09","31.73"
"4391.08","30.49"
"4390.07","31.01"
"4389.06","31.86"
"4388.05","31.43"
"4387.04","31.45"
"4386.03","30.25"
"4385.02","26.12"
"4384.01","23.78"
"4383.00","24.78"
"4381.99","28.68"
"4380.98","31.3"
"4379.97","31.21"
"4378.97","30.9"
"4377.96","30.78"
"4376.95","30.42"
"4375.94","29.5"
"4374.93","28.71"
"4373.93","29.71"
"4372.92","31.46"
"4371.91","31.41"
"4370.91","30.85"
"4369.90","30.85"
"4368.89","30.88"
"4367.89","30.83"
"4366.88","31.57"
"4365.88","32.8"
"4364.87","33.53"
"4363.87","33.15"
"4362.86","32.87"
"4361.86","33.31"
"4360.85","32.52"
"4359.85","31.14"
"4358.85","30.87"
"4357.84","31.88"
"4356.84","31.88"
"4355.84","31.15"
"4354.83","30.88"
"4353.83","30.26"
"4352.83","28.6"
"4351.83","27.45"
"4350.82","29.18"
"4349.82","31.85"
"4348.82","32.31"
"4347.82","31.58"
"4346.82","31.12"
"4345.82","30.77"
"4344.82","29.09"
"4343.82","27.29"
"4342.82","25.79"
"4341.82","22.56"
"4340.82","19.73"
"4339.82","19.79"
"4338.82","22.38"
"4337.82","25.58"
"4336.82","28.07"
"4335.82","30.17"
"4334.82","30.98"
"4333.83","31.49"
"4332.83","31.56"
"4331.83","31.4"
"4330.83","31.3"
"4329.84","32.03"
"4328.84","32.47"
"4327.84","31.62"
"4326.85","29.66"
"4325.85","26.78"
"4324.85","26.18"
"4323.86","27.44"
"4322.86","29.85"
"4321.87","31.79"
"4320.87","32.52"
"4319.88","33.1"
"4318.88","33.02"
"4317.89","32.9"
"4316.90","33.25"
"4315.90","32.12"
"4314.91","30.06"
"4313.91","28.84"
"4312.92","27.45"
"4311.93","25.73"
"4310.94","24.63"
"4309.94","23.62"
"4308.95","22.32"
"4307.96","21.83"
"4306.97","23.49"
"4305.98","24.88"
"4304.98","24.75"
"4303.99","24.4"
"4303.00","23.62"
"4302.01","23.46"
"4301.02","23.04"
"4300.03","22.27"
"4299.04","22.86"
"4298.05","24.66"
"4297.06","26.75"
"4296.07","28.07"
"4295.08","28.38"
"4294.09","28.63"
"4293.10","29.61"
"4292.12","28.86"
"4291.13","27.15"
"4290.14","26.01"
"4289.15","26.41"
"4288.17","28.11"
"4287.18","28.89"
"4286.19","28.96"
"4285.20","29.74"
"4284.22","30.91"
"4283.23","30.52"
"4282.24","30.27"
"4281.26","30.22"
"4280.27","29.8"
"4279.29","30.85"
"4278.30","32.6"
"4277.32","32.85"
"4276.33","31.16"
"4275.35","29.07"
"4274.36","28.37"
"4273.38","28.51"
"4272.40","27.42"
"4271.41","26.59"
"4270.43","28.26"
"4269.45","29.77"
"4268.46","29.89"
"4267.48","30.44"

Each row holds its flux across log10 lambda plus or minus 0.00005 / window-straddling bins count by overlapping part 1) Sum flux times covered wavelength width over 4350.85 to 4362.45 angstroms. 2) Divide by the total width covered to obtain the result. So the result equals 30.8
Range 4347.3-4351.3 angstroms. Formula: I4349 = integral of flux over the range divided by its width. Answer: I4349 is 31.3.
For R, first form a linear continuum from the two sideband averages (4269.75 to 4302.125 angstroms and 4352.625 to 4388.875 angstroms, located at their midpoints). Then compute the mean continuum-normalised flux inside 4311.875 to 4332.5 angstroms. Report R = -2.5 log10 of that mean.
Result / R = -0.05 mag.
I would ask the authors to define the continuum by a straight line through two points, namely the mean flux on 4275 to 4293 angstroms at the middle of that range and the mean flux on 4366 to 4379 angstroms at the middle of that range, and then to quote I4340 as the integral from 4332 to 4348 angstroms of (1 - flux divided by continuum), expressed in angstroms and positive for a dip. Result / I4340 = 1.5 angstroms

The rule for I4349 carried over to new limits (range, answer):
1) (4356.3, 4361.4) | 31.7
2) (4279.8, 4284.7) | 30.3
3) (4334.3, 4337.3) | 29.8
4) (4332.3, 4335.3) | 31.4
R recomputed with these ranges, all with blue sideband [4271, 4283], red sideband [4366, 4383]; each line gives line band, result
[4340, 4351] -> 0.08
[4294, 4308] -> 0.21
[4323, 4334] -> 0.00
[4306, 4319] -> 0.10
